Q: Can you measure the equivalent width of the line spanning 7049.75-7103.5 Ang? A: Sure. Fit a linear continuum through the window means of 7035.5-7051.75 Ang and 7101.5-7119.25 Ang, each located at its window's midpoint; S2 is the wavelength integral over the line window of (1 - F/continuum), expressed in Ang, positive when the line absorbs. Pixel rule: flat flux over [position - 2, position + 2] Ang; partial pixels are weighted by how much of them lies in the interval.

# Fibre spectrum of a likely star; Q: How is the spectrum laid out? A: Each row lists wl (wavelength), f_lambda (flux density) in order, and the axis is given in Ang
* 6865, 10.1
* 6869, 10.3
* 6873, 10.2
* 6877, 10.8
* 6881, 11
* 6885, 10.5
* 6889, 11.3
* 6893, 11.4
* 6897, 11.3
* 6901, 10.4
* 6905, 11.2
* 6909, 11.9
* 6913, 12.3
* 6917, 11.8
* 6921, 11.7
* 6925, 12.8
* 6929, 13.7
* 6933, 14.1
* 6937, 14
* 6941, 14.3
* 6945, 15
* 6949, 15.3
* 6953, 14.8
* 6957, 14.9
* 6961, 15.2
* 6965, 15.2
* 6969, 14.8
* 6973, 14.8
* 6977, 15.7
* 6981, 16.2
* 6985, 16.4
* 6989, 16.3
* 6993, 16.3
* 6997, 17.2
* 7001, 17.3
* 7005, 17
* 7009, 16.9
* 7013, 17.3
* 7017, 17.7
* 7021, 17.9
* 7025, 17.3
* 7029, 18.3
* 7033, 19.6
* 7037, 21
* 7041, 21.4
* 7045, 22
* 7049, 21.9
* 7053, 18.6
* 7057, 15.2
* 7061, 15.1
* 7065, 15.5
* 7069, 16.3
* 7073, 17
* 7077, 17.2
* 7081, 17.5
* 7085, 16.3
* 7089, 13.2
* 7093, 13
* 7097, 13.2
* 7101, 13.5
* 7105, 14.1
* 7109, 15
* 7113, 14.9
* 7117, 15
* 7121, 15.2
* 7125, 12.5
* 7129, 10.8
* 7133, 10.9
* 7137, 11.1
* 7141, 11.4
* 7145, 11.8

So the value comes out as 7.3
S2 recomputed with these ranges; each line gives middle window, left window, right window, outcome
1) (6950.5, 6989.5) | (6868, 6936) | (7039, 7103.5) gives -5.0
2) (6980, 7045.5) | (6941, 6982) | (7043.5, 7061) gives -2.6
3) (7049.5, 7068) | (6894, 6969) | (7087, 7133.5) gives -4.3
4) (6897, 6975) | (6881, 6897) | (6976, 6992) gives 0.6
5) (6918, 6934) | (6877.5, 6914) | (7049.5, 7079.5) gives -1.0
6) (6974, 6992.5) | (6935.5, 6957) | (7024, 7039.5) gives 0.6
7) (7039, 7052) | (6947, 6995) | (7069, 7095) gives -4.9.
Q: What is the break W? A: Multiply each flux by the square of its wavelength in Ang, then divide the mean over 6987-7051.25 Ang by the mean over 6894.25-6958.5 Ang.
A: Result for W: 1.45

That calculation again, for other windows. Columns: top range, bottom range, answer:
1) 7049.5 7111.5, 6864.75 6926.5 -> 1.46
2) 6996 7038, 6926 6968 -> 1.25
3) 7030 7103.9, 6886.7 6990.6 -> 1.29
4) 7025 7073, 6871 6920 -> 1.73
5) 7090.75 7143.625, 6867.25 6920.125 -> 1.26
